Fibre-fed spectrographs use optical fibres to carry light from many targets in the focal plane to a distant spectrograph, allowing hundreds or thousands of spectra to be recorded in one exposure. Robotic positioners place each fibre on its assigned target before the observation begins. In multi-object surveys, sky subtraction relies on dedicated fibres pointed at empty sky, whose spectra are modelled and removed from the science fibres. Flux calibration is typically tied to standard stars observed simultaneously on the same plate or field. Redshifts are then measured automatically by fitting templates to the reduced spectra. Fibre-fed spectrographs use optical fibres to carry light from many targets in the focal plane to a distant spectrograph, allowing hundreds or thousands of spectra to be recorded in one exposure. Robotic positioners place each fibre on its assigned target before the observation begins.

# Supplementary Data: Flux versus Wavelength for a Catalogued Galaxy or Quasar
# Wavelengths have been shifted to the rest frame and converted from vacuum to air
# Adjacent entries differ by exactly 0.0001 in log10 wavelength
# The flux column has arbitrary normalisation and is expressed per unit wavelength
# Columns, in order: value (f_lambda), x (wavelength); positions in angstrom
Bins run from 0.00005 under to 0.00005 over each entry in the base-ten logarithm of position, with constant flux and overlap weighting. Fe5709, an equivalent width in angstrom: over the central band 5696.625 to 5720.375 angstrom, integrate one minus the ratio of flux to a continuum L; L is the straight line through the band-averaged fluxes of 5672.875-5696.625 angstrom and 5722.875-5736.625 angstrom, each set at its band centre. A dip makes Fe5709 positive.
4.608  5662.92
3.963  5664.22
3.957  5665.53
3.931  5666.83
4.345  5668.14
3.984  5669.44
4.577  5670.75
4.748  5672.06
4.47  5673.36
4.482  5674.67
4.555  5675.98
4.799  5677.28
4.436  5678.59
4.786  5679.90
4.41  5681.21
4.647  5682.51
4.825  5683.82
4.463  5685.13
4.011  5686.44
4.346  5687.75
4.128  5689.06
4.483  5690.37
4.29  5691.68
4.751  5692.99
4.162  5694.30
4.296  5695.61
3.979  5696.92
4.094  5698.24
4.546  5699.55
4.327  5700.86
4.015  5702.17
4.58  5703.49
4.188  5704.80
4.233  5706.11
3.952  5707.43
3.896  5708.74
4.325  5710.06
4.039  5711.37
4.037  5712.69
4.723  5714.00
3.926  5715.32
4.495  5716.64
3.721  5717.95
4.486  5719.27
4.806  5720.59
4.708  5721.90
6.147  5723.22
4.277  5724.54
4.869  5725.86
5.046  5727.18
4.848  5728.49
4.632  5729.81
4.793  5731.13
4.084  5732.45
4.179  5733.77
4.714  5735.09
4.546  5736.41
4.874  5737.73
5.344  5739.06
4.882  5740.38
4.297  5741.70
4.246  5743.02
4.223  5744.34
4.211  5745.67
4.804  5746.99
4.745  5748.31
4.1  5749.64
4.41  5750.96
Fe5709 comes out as 2.0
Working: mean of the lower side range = 4.46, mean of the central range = 4.21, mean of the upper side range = 4.71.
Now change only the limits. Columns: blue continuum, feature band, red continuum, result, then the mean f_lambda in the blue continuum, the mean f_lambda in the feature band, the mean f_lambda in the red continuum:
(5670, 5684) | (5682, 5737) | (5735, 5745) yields 2.4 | 4.6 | 4.42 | 4.64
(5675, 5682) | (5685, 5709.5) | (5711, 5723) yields 1.4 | 4.6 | 4.24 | 4.4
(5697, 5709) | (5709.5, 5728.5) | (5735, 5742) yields -0.3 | 4.2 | 4.56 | 4.8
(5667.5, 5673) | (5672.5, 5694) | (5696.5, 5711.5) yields -0.8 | 4.42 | 4.49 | 4.19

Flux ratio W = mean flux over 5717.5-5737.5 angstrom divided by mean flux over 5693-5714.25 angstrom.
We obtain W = 1.11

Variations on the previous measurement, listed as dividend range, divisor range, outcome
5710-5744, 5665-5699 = 1.04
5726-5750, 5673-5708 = 1.05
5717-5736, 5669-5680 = 1.03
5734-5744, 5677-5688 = 1.03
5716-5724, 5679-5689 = 1.06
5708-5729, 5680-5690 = 1.02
